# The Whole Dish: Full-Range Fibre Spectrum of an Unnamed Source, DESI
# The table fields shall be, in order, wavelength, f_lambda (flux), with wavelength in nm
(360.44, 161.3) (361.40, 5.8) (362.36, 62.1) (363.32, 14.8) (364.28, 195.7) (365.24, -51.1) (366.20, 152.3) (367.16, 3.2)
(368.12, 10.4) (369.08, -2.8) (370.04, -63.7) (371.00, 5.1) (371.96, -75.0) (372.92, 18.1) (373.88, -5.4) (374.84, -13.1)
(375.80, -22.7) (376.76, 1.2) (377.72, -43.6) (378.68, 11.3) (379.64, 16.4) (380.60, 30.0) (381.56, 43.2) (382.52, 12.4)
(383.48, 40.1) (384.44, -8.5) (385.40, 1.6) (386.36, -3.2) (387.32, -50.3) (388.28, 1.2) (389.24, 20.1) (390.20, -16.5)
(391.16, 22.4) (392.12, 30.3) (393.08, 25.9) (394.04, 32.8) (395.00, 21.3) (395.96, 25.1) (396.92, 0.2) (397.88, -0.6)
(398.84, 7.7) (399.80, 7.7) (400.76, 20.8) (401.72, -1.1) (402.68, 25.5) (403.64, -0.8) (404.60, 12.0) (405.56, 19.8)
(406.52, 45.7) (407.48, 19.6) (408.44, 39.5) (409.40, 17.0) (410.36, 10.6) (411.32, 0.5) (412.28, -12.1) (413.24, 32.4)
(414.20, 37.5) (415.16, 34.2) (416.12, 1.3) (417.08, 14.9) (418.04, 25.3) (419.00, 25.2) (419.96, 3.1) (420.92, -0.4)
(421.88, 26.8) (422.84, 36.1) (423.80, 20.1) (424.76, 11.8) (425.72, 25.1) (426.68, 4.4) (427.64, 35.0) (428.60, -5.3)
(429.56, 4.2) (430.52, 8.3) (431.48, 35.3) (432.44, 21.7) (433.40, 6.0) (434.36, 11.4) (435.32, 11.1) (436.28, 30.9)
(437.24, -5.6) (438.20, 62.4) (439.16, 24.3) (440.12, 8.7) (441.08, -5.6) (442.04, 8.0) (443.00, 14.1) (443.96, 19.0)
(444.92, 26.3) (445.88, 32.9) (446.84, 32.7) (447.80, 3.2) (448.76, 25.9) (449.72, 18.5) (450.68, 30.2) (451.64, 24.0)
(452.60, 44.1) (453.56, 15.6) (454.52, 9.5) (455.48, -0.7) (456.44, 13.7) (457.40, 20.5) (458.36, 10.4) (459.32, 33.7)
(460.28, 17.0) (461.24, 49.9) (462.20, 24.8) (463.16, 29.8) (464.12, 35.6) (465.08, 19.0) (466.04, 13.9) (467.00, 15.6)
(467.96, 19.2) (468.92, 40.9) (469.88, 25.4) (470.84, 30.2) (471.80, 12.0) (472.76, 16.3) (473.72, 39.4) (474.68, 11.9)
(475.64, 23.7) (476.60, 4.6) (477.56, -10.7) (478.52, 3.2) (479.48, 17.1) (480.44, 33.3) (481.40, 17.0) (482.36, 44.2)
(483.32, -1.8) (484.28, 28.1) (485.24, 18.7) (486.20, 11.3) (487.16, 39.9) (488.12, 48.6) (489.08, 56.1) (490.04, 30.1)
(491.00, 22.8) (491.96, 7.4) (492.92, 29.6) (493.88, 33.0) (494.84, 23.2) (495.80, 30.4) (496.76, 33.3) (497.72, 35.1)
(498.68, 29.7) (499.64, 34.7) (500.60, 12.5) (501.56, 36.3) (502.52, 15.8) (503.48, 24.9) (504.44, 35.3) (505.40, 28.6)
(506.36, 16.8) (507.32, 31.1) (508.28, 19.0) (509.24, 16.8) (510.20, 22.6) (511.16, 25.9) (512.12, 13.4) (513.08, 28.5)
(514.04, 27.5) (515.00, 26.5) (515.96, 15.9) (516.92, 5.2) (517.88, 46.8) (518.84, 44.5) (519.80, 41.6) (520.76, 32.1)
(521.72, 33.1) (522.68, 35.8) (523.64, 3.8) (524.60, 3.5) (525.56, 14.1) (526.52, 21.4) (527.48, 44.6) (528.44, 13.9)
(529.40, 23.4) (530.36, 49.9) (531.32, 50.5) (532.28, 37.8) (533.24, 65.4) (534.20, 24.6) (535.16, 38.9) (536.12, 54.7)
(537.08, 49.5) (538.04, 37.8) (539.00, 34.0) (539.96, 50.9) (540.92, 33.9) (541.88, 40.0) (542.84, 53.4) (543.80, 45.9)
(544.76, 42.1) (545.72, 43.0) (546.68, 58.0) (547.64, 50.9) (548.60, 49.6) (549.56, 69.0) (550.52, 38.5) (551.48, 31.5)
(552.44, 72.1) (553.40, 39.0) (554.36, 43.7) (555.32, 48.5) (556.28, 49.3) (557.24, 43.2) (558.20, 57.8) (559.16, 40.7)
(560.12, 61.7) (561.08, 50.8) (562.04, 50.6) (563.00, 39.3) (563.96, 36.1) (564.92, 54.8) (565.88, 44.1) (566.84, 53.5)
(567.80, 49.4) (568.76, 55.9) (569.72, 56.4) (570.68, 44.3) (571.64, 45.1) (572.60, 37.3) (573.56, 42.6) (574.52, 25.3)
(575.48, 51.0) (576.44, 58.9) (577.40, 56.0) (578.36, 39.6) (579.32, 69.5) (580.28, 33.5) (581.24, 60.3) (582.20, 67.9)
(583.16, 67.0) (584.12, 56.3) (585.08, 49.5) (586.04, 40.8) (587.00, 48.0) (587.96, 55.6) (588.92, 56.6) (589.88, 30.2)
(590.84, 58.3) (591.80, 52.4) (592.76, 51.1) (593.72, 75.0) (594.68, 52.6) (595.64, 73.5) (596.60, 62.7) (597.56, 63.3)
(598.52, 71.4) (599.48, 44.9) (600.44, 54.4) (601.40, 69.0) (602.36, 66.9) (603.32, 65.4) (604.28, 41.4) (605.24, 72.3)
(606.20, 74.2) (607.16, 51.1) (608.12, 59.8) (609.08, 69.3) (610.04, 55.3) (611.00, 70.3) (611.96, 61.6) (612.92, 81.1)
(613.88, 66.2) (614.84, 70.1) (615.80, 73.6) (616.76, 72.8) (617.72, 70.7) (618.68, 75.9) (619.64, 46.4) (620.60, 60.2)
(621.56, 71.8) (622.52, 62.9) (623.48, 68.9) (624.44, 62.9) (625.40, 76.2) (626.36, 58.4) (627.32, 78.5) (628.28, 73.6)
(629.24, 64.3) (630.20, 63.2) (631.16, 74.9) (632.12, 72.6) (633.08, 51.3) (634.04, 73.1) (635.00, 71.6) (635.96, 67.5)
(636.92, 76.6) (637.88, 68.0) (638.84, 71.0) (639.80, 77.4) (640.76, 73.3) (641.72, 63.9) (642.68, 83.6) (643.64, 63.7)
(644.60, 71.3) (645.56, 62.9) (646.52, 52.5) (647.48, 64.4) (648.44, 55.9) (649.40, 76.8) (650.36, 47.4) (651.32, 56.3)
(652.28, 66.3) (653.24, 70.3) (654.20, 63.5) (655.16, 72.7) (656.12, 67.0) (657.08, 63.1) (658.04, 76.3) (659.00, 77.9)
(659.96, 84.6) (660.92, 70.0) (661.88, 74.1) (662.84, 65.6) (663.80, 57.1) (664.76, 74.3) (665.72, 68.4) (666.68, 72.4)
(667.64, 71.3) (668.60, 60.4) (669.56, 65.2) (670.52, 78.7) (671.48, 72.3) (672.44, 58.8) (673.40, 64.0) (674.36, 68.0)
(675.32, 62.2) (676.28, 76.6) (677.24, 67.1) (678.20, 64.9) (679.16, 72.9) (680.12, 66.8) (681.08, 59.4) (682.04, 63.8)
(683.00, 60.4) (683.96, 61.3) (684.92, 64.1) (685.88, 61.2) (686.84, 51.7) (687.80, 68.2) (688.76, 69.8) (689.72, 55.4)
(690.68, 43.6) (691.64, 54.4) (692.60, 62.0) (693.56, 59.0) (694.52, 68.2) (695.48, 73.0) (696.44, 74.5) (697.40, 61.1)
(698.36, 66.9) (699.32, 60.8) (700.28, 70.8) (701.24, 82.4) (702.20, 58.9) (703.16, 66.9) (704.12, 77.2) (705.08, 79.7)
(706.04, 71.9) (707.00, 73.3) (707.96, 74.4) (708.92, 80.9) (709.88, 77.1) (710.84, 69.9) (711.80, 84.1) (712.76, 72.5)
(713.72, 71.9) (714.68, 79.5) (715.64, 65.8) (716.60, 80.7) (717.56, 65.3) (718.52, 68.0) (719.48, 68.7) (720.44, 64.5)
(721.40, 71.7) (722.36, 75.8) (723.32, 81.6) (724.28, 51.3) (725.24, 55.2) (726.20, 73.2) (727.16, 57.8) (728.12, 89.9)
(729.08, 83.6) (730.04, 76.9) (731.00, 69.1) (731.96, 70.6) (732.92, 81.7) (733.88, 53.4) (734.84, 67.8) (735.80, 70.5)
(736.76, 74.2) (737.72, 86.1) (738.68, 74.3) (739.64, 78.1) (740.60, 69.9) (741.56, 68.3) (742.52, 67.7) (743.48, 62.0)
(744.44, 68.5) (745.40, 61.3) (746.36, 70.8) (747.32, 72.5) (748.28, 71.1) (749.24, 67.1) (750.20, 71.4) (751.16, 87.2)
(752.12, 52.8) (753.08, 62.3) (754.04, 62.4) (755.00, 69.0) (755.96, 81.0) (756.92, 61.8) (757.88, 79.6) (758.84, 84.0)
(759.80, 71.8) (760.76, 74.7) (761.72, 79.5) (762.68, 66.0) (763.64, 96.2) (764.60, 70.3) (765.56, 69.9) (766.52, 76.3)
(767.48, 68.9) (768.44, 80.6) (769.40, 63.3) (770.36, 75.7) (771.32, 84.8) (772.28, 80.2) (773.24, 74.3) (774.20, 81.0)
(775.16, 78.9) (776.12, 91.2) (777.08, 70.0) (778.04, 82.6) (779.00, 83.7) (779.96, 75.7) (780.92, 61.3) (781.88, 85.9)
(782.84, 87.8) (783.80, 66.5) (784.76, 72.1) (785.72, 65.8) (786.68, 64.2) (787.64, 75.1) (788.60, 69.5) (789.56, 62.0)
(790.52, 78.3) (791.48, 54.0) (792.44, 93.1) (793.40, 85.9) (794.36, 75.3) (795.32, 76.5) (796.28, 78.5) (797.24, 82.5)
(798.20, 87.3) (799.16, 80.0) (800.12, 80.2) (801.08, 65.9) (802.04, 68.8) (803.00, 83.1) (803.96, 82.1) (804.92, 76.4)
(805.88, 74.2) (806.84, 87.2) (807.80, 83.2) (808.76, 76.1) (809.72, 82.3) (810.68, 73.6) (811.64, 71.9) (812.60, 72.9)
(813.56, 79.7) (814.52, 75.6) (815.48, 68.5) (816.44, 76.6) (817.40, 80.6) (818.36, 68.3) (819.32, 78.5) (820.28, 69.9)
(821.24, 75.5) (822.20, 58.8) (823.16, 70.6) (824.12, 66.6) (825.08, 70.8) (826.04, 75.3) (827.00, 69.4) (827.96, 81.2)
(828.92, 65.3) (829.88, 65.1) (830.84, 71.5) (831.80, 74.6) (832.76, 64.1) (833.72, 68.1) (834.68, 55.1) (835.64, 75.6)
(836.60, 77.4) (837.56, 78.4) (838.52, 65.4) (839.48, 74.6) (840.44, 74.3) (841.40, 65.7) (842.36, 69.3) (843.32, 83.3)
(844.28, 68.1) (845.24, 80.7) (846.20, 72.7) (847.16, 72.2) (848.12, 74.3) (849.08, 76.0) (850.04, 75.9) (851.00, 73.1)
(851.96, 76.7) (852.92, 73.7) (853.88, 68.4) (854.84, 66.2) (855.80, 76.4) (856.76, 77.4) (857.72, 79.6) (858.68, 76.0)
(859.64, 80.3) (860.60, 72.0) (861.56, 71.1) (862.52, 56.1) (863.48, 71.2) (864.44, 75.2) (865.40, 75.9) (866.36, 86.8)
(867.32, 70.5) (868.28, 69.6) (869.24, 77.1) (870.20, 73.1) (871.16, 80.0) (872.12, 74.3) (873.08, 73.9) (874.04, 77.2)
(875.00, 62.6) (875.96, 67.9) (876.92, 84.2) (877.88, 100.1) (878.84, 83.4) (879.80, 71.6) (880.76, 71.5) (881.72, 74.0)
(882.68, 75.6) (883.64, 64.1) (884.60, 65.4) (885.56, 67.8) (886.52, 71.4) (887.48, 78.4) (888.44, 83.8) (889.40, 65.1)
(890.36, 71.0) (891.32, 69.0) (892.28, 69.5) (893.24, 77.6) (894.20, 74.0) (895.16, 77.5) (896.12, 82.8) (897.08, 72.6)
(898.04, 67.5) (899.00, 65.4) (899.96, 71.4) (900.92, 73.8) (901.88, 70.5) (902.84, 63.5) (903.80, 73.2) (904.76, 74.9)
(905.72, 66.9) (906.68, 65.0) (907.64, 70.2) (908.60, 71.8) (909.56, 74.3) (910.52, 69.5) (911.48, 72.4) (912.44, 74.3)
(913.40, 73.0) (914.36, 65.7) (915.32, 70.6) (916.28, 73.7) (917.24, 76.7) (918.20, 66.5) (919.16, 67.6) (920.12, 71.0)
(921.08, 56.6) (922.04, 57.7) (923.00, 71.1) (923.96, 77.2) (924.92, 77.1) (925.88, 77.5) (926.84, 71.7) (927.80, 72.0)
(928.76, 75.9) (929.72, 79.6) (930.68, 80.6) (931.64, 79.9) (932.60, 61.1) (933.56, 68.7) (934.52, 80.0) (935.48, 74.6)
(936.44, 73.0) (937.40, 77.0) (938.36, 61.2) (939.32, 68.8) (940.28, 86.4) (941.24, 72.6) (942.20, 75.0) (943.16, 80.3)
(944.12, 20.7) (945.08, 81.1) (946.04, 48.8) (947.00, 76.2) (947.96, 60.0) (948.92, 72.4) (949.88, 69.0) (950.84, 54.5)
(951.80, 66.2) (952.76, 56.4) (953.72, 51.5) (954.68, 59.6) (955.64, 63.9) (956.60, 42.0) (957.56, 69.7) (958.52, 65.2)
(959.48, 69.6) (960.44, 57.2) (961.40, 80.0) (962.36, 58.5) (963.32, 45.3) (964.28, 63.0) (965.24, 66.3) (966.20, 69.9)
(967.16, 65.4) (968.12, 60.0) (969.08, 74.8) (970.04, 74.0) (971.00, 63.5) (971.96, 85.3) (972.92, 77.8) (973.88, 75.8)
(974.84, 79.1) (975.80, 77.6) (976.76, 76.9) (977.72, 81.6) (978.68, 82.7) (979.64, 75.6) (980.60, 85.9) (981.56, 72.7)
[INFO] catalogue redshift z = 0.333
